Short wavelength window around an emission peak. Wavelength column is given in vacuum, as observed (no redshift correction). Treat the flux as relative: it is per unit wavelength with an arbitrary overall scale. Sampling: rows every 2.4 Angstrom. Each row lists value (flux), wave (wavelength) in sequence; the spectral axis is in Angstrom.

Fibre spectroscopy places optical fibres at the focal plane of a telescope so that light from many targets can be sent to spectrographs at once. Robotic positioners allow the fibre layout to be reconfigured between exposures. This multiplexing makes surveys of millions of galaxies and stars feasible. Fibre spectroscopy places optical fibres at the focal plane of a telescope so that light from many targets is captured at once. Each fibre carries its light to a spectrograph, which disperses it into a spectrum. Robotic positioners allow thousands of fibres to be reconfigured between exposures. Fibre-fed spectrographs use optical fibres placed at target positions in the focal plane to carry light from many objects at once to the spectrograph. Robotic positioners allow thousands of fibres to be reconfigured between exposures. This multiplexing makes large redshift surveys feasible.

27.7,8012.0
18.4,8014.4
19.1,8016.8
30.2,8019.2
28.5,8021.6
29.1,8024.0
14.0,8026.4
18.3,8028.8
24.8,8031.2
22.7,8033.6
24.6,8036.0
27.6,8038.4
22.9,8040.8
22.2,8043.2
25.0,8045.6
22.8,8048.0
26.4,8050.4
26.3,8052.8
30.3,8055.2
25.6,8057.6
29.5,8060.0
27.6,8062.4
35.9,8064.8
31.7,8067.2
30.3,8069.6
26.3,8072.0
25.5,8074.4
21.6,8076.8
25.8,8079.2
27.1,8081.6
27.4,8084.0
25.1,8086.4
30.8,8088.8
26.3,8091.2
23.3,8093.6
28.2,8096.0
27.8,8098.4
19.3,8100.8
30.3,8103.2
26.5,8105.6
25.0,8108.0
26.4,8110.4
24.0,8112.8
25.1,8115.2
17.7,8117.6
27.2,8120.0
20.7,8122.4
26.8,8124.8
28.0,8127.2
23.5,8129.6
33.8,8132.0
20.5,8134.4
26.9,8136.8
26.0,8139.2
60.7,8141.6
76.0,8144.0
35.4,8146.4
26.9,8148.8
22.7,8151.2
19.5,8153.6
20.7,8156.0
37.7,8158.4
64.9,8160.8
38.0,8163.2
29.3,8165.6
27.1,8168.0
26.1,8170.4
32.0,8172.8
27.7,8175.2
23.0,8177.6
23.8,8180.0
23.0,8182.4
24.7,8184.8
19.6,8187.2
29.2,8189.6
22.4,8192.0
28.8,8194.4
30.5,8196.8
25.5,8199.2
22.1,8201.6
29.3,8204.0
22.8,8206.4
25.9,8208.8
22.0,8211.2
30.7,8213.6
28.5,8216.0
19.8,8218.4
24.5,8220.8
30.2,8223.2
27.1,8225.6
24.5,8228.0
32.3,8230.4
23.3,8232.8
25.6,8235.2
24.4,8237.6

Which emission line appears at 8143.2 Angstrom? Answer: [S II] 6716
